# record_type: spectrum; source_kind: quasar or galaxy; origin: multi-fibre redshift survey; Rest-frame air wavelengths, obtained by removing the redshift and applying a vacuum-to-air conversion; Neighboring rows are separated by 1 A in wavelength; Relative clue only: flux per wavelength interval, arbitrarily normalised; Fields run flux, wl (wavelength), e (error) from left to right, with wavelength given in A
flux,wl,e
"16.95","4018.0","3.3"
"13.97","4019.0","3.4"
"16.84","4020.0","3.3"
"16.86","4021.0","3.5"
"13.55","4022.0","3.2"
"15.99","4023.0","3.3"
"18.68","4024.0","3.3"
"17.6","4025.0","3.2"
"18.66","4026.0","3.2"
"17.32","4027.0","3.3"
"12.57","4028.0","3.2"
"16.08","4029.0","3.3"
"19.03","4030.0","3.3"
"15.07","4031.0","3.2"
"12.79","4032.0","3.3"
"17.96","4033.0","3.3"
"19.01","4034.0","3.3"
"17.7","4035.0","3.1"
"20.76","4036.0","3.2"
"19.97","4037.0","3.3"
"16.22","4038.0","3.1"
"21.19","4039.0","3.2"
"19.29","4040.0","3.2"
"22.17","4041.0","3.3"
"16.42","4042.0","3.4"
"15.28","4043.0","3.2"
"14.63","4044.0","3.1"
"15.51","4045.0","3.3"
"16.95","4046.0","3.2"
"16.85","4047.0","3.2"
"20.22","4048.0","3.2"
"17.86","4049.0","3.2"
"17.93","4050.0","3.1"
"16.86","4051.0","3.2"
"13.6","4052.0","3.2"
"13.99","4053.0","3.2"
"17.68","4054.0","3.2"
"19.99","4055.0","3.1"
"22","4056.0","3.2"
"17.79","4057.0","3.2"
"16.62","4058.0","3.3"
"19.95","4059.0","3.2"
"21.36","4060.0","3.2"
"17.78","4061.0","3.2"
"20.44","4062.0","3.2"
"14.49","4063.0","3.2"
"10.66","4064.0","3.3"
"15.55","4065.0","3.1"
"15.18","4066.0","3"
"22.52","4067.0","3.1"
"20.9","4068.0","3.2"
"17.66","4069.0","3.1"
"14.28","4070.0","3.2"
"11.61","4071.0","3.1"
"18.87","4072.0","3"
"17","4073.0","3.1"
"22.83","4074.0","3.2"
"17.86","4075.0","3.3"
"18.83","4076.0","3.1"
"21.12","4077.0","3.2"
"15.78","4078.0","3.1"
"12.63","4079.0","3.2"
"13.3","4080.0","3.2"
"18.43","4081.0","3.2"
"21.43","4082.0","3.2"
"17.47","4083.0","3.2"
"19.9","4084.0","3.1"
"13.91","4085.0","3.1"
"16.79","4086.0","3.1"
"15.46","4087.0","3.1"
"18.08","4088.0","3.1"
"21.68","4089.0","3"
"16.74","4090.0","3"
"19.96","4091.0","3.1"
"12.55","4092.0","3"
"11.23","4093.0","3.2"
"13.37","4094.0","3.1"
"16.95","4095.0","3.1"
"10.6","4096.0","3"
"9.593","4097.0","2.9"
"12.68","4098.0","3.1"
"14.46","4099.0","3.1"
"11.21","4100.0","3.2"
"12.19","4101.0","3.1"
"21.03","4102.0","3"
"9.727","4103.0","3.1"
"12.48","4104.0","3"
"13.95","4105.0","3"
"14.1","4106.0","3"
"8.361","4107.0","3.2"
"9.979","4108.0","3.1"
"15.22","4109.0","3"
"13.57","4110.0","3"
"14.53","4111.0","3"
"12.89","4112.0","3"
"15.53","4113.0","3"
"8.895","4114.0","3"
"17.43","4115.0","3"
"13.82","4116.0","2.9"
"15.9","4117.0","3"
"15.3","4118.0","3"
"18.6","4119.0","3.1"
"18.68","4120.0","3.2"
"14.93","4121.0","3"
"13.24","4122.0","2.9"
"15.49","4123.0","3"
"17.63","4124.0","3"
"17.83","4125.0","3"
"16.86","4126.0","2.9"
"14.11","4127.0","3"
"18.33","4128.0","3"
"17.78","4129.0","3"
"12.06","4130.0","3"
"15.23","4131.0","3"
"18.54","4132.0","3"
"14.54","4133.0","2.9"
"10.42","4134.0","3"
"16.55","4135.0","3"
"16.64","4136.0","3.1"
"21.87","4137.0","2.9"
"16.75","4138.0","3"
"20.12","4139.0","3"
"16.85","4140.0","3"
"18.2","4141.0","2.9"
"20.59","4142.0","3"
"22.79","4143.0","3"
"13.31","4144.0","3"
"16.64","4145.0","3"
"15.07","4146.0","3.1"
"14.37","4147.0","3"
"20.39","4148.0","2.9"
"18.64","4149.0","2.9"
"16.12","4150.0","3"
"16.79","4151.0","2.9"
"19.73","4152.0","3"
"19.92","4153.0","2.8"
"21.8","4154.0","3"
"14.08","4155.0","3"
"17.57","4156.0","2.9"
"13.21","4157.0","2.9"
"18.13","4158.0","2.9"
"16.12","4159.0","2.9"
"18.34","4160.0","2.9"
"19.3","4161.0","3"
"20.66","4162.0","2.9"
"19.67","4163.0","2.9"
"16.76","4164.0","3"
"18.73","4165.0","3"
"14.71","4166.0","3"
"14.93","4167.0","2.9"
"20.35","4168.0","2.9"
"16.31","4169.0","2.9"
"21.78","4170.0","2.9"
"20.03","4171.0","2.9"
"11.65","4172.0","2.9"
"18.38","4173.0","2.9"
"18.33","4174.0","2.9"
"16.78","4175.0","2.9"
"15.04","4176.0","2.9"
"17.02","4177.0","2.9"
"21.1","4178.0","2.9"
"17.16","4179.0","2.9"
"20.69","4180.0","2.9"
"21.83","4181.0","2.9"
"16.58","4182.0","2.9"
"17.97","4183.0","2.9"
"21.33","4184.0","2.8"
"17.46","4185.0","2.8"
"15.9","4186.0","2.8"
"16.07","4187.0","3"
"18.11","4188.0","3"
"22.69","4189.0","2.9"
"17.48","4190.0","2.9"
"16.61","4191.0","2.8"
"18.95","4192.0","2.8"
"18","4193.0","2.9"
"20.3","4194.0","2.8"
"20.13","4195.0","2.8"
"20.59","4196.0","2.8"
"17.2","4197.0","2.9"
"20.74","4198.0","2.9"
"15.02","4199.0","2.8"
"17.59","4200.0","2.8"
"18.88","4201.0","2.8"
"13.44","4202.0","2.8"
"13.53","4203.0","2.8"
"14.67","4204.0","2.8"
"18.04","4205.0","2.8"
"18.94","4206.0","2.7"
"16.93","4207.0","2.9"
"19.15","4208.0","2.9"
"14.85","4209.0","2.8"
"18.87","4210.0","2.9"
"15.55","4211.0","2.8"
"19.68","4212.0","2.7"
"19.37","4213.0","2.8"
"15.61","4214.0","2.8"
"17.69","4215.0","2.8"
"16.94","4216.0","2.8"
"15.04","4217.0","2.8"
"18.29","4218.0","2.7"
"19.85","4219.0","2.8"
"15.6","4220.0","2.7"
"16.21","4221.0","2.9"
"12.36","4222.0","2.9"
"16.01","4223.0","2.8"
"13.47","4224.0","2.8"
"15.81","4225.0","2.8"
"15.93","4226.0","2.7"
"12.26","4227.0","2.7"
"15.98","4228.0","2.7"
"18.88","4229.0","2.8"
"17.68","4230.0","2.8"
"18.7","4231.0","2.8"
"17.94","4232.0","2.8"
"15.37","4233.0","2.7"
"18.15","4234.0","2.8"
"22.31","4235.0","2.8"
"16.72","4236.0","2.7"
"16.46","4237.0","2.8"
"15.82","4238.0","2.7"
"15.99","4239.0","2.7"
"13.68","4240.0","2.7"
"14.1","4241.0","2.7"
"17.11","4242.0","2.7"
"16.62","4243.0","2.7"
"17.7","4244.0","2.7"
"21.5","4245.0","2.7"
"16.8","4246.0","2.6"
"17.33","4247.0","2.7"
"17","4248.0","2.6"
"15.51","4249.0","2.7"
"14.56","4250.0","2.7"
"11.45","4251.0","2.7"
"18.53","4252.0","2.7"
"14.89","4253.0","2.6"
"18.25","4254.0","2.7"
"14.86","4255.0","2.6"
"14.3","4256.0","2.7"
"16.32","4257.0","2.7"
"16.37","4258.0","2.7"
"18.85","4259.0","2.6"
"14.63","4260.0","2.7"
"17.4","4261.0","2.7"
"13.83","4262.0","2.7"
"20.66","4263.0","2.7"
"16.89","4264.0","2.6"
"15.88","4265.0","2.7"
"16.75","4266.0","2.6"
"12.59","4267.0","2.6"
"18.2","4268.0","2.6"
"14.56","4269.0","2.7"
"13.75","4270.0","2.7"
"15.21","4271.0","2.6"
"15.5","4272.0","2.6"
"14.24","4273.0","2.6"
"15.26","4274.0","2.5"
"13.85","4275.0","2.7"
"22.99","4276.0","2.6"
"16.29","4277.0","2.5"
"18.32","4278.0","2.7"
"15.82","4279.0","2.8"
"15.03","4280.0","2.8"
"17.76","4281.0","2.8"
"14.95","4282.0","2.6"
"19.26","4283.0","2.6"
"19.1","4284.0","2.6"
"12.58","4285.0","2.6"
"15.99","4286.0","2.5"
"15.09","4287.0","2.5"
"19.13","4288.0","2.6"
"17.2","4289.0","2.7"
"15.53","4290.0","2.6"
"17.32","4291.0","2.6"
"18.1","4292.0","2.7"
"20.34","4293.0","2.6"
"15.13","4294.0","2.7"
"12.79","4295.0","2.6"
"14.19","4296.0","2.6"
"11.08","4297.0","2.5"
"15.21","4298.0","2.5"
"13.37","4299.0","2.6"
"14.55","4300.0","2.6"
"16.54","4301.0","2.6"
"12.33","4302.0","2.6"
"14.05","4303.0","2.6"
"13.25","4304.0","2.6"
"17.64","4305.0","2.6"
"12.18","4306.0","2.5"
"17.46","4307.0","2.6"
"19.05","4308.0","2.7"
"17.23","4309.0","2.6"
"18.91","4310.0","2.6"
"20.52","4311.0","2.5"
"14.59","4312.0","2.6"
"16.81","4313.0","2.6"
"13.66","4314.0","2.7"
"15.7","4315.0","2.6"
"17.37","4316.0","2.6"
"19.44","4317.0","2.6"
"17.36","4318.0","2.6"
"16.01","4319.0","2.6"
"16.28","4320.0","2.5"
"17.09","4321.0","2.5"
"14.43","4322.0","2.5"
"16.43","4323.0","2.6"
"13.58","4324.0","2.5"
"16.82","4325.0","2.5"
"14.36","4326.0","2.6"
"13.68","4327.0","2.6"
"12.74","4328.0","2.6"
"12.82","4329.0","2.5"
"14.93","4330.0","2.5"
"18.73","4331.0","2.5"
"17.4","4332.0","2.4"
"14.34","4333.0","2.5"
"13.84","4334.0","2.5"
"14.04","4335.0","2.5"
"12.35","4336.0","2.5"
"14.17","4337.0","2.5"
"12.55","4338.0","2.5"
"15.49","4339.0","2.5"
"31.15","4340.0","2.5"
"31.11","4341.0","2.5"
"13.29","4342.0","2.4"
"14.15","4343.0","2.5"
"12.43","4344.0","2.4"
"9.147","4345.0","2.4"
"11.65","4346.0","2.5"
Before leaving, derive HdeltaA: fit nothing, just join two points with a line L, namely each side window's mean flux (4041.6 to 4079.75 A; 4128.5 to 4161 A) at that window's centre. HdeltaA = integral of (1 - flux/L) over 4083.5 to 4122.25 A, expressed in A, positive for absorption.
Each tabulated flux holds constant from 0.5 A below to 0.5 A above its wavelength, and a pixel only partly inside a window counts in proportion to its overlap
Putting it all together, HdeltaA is 6.1 A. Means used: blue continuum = 17.3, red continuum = 17.2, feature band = 14.5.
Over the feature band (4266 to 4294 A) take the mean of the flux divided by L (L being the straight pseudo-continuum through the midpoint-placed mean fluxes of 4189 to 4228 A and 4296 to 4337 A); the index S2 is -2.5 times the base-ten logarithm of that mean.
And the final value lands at -0.03 mag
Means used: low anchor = 17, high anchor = 15.4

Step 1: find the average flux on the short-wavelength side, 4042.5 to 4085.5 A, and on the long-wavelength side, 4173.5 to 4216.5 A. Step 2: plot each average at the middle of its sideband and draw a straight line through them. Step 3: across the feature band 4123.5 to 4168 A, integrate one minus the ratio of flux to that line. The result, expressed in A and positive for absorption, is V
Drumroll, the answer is 1.0 A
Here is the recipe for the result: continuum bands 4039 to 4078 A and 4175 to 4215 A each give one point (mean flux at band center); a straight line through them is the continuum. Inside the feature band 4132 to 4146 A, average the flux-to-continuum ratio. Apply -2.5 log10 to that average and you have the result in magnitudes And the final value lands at 0.03 mag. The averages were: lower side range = 17.7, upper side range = 17.9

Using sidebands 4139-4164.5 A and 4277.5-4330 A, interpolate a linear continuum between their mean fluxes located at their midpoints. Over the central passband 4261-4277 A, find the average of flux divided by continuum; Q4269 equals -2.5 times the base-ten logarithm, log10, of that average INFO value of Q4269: 0.02 mag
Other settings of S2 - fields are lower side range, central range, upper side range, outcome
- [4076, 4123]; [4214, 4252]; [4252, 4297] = -0.04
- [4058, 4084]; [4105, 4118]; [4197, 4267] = 0.27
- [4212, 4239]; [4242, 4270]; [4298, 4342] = 0.01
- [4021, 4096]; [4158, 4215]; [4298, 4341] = -0.08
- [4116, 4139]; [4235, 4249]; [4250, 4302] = -0.05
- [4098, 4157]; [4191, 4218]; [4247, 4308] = -0.11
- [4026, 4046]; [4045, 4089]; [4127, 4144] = -0.01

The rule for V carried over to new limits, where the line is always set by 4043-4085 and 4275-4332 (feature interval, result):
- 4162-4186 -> -1.8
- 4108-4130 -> 2.2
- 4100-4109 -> 2.3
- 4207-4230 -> 0.0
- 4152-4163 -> -0.8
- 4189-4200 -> -1.3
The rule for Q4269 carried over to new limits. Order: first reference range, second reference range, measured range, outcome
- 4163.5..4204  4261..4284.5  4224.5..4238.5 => 0.005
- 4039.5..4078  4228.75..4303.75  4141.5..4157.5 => -0.034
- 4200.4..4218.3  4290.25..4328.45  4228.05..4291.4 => -0.012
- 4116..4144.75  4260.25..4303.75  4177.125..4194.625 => -0.142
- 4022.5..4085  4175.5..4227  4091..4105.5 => 0.301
